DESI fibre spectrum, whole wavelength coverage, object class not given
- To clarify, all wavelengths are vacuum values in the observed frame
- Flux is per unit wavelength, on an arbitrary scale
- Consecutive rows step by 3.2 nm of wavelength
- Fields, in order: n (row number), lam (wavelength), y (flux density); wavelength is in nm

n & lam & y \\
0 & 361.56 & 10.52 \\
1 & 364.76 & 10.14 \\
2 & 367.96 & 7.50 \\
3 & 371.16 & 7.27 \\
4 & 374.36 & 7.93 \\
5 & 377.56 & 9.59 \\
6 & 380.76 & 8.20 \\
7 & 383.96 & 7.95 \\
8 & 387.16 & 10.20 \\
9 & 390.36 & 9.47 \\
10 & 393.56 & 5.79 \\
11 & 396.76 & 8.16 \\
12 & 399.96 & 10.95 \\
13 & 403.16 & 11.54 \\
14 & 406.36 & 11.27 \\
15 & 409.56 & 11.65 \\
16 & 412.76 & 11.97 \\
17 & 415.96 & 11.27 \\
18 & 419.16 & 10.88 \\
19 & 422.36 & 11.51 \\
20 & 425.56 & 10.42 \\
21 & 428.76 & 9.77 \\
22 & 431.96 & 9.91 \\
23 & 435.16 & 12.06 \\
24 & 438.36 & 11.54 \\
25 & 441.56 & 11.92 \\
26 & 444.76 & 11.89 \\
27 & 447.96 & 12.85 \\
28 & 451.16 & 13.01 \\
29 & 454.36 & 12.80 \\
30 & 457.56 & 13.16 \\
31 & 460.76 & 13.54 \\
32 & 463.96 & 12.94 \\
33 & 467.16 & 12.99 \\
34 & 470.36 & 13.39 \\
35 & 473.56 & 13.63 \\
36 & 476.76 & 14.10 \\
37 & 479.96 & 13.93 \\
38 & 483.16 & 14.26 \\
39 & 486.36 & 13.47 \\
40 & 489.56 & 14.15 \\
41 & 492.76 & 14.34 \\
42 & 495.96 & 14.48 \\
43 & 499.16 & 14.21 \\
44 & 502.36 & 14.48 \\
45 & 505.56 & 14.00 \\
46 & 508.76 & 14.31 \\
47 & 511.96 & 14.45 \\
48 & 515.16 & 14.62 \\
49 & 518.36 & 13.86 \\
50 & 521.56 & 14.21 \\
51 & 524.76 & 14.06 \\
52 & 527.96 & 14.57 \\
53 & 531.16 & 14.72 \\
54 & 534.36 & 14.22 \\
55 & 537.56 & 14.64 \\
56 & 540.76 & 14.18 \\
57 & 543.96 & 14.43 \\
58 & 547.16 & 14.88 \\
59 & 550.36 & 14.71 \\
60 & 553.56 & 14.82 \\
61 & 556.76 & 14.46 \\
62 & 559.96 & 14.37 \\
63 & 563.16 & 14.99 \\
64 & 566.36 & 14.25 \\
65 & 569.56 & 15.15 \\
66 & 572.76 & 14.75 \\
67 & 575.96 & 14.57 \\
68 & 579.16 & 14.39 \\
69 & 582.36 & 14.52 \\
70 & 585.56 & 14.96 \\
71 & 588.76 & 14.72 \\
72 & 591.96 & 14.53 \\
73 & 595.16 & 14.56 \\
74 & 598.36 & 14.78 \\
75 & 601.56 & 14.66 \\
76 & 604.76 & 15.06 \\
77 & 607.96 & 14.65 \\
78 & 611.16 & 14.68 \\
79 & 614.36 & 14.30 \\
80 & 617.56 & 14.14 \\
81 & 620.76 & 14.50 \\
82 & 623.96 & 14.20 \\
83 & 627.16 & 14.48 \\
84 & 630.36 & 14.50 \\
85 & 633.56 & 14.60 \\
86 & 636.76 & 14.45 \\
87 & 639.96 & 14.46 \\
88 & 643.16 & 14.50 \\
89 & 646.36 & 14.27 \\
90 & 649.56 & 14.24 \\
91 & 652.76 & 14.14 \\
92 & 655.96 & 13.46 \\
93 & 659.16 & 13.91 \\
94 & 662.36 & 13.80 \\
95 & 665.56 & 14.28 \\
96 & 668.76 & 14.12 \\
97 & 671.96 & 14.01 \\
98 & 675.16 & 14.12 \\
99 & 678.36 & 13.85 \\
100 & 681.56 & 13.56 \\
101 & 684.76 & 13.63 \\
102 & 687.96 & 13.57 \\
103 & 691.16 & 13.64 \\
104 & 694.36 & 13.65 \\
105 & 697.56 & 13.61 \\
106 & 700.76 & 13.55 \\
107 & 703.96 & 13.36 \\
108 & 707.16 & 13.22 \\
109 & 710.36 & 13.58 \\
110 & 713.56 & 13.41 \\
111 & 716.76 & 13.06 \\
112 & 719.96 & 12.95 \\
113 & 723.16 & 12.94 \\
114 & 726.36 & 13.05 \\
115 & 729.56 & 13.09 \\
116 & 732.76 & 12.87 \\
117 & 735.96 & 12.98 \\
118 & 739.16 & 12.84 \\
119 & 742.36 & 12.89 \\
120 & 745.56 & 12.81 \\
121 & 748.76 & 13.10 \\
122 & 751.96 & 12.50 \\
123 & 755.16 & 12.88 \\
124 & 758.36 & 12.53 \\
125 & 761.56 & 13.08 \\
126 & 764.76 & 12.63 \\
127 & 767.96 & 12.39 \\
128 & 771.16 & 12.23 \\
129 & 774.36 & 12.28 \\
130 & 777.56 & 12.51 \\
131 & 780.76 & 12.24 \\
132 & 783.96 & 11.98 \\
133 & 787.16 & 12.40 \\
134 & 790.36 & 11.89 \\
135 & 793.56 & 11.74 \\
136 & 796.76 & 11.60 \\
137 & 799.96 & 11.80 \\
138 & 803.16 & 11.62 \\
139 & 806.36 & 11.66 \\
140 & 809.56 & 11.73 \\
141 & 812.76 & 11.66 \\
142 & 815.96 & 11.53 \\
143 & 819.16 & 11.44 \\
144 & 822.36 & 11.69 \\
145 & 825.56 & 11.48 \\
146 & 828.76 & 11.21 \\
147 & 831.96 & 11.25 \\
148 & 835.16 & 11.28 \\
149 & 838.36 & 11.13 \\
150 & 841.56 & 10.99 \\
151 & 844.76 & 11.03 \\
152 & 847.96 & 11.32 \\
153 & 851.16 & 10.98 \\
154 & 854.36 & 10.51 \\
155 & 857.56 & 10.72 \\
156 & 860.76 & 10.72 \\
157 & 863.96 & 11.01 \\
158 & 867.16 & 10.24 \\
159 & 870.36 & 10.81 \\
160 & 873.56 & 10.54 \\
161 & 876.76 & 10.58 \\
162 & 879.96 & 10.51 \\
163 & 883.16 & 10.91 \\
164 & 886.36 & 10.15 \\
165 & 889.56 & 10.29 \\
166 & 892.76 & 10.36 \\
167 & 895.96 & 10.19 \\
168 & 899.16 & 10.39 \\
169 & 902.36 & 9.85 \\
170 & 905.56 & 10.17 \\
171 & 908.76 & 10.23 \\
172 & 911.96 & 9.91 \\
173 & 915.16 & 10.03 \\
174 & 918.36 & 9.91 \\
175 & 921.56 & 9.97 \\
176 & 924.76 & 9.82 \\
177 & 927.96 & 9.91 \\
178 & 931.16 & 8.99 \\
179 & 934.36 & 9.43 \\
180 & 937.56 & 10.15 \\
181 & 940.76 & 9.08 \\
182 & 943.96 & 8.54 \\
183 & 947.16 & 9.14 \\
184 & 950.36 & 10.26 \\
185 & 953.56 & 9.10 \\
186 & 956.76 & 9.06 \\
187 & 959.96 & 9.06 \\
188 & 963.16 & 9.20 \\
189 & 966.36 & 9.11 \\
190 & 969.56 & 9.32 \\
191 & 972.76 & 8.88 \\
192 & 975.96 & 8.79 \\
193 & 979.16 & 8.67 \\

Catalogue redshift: 0.000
